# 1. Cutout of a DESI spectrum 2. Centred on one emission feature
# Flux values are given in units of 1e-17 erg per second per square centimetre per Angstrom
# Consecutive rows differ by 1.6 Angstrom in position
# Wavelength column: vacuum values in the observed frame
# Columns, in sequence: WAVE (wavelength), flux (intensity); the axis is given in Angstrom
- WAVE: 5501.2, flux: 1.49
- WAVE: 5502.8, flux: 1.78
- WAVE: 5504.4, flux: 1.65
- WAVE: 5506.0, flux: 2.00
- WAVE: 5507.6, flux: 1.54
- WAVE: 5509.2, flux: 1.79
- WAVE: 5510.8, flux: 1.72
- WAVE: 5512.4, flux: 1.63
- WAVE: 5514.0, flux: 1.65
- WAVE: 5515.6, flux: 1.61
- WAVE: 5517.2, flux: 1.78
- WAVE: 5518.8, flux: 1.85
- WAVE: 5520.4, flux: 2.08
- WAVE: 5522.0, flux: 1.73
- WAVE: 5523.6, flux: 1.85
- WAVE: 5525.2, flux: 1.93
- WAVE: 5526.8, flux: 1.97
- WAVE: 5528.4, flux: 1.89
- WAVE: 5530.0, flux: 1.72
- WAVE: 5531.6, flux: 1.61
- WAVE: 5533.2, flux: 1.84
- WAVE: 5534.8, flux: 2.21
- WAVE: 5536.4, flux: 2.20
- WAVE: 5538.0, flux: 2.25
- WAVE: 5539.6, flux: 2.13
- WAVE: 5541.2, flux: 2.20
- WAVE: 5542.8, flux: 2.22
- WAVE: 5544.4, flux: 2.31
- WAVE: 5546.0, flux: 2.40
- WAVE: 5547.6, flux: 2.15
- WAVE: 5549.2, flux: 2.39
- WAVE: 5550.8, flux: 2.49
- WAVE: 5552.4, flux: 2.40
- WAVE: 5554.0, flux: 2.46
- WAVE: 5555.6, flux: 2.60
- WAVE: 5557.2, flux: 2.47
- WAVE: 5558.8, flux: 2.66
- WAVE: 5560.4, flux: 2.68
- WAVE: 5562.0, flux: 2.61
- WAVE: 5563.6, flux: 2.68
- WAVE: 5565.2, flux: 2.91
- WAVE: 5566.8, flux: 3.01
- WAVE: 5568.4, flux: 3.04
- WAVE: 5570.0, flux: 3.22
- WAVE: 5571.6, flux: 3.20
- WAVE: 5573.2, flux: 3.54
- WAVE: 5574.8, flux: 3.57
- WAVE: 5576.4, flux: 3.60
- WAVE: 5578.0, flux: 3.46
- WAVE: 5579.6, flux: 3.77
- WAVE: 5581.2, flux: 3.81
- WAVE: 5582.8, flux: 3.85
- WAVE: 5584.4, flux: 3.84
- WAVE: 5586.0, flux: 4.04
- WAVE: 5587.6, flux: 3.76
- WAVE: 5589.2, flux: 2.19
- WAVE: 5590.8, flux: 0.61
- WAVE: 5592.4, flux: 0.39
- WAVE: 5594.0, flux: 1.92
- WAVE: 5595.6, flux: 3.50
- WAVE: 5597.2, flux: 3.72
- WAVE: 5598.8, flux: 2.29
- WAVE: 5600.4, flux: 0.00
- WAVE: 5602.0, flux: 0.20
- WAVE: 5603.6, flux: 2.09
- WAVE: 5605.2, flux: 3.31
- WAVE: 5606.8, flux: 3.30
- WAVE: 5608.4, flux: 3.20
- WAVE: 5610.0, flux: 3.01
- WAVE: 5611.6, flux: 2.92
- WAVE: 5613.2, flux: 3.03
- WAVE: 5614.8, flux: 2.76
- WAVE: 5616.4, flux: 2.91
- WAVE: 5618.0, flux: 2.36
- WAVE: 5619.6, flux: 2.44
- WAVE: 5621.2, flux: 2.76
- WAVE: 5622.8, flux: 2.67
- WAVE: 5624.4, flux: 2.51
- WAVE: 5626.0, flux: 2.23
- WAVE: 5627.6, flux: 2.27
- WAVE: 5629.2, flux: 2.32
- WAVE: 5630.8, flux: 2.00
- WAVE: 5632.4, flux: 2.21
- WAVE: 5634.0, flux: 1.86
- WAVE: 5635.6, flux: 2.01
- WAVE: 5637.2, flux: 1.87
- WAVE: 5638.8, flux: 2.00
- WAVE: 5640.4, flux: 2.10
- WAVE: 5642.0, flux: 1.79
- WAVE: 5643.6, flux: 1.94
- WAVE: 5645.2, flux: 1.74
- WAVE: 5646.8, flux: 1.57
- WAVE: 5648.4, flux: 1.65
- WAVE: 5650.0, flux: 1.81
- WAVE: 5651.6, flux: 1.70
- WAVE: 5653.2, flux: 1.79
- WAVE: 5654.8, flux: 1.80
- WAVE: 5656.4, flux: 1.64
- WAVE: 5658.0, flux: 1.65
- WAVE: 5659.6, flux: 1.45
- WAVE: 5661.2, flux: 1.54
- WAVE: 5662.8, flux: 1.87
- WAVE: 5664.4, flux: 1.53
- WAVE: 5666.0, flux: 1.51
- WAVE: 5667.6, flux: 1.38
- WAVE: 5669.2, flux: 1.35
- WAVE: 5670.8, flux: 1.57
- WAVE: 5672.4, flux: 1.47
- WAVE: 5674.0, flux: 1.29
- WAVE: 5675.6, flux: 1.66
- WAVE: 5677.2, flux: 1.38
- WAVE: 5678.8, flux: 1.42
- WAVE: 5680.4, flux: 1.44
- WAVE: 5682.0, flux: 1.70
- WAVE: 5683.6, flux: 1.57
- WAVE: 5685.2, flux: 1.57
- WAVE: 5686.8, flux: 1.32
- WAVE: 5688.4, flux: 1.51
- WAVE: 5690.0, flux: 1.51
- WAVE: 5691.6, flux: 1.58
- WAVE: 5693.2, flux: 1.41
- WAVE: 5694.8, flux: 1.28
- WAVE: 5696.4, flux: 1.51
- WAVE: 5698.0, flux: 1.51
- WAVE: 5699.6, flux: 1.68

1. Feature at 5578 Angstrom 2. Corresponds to C IV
